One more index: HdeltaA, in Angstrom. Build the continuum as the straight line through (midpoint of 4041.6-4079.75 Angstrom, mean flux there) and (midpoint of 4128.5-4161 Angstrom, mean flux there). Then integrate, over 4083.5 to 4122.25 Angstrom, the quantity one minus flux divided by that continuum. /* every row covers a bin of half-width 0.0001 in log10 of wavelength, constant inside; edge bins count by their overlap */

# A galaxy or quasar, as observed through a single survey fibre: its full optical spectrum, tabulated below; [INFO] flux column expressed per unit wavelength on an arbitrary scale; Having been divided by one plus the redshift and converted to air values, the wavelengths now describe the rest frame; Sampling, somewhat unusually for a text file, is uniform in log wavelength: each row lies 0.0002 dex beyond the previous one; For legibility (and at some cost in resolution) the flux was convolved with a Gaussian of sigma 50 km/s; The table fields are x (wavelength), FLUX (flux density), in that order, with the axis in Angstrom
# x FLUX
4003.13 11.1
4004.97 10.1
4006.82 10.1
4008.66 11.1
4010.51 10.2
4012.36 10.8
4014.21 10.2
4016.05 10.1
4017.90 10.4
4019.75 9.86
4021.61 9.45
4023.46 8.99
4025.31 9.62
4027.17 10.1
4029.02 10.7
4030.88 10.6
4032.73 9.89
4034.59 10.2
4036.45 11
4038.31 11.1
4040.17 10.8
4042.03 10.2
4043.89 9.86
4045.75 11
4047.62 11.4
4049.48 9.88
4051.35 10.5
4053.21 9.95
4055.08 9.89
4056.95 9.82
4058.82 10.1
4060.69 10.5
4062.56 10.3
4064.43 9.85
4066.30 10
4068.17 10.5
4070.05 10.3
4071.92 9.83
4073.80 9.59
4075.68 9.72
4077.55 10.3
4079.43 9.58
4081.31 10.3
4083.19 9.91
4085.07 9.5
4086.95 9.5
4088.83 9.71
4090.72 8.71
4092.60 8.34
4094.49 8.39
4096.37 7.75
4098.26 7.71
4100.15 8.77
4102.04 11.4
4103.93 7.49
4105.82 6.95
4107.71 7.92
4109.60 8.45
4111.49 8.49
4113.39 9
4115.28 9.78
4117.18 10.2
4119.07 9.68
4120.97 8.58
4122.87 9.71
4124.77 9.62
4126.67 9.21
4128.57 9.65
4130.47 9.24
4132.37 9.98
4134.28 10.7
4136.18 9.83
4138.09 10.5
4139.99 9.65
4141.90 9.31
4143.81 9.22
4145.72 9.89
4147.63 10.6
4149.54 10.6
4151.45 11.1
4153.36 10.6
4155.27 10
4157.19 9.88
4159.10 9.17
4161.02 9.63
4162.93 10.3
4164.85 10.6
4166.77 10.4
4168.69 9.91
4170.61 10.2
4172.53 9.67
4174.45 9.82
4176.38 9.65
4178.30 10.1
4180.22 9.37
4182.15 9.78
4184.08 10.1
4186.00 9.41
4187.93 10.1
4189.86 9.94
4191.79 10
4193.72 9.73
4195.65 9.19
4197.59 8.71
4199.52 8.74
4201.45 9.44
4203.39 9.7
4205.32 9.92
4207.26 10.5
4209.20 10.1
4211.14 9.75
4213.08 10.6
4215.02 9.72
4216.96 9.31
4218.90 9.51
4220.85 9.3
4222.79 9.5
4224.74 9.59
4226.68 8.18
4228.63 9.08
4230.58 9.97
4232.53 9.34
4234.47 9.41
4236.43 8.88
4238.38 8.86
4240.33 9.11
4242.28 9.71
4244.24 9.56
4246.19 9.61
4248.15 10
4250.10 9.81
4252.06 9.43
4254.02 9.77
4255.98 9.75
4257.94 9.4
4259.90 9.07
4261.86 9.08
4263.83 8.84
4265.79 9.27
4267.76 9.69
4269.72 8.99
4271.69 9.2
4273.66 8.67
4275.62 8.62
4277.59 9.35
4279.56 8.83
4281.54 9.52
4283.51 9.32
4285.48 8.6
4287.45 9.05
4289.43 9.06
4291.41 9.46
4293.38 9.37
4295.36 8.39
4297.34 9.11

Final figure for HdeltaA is 4.7 Angstrom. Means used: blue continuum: 10.2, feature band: 8.84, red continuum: 9.99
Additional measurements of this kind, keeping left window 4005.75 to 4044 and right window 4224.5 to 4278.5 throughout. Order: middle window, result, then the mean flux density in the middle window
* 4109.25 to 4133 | 1.2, 9.37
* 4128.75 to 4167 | -1.2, 10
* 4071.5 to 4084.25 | 0.2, 9.89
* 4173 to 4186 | -0.2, 9.77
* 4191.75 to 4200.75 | 0.3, 9.21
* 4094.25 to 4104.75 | 1.4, 8.61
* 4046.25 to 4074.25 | -0.2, 10.2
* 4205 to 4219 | -0.7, 9.95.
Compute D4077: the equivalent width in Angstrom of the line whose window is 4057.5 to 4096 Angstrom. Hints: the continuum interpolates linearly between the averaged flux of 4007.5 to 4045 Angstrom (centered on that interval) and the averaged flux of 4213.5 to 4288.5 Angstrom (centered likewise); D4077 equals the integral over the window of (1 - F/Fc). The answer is 1.3 Angstrom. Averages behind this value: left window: 10.3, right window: 9.3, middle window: 9.72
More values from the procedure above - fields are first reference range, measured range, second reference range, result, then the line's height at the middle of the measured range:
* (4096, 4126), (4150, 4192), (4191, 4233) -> -3.31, 9.27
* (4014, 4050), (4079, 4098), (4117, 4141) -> 1.62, 9.95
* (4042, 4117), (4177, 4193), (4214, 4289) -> -0.80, 9.38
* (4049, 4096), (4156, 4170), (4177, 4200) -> -0.49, 9.65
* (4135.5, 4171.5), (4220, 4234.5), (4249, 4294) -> 0.39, 9.54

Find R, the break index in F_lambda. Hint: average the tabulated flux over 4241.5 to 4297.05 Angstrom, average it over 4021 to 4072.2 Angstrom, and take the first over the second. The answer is 0.9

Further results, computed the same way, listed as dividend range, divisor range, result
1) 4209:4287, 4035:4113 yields 0.97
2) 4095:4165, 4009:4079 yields 0.93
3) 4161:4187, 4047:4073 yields 0.98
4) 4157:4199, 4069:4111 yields 1.08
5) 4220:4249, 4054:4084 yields 0.93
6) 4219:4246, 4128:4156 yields 0.92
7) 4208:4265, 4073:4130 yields 1.04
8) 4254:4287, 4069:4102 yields 0.98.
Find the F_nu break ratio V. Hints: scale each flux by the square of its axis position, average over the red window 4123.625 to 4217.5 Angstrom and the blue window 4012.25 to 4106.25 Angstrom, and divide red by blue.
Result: 1.1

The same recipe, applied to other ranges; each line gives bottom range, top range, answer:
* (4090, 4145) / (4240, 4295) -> 1.09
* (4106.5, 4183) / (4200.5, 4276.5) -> 1.01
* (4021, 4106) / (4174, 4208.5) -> 1.05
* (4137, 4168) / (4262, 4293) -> 0.96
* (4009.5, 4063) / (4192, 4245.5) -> 1.01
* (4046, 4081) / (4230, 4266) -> 1.02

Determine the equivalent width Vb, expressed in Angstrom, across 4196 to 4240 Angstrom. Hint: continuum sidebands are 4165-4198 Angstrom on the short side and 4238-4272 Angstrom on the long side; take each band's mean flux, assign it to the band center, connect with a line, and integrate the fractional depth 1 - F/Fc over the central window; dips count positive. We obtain 0.73 Angstrom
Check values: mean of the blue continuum 9.81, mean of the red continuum 9.41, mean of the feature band 9.45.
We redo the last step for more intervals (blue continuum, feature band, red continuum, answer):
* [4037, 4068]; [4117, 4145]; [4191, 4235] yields 0.8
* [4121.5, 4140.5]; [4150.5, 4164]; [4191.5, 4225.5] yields -0.5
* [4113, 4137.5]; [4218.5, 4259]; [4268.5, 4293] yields -0.8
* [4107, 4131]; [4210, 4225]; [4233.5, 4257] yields -0.4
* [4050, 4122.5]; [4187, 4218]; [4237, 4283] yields -1.2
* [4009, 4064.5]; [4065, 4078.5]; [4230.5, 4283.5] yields 0.1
